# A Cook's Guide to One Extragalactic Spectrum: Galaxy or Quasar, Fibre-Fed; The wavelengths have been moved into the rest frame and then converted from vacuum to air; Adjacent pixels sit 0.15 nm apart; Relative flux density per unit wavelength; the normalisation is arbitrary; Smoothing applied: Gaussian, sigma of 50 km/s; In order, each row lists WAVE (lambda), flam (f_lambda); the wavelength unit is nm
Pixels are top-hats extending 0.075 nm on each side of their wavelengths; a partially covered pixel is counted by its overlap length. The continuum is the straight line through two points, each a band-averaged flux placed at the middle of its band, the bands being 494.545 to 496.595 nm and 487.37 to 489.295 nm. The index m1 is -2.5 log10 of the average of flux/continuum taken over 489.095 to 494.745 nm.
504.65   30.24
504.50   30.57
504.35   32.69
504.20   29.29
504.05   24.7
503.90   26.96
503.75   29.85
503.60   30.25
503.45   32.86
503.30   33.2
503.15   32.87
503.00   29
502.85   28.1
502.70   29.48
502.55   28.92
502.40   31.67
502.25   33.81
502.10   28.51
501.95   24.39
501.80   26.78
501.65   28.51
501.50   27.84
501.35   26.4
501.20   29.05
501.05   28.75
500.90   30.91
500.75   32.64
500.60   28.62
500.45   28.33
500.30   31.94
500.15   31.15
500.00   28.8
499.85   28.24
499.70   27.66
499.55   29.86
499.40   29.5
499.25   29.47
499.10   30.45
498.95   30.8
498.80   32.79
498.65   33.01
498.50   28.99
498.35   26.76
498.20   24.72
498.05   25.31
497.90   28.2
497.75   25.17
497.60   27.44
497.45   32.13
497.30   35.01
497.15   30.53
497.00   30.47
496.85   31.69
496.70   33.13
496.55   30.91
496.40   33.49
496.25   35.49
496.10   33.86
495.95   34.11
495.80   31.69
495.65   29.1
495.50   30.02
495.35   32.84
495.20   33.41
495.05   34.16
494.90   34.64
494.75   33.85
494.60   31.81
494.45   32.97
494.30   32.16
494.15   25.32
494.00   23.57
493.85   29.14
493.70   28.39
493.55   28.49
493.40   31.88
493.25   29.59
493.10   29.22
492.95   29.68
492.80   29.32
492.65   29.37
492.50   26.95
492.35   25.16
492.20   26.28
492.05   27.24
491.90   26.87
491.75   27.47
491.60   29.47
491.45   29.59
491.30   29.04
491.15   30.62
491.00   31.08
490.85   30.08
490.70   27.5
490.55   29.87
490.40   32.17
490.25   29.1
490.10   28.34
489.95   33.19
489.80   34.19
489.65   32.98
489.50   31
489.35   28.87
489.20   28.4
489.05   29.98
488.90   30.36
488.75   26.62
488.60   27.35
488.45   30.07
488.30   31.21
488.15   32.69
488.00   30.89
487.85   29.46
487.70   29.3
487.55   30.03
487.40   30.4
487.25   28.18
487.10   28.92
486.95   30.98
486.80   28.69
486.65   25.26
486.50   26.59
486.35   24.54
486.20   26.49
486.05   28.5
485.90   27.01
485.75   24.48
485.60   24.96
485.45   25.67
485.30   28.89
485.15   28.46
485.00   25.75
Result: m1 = 0.065 mag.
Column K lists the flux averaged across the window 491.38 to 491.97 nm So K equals 28.4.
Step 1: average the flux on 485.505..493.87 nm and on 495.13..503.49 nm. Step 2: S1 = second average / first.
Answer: 1.0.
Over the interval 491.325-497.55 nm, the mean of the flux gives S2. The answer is 30.5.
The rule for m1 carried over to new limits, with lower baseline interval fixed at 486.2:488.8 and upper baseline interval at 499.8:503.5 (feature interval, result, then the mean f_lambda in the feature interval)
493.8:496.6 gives -0.09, 31.7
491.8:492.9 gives 0.07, 27.4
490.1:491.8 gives -0.02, 29.6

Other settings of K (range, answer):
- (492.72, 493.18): 29.4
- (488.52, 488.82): 27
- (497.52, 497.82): 26.4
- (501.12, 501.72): 28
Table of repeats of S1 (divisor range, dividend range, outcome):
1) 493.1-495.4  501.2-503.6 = 0.96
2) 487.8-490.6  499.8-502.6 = 0.96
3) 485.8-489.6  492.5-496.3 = 1.07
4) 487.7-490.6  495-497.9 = 1.05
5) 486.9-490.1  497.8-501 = 0.97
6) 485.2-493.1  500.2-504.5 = 1.02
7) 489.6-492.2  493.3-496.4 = 1.05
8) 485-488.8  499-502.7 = 1.04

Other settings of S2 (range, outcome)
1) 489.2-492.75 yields 29.4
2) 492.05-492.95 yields 27.6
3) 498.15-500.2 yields 29.5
